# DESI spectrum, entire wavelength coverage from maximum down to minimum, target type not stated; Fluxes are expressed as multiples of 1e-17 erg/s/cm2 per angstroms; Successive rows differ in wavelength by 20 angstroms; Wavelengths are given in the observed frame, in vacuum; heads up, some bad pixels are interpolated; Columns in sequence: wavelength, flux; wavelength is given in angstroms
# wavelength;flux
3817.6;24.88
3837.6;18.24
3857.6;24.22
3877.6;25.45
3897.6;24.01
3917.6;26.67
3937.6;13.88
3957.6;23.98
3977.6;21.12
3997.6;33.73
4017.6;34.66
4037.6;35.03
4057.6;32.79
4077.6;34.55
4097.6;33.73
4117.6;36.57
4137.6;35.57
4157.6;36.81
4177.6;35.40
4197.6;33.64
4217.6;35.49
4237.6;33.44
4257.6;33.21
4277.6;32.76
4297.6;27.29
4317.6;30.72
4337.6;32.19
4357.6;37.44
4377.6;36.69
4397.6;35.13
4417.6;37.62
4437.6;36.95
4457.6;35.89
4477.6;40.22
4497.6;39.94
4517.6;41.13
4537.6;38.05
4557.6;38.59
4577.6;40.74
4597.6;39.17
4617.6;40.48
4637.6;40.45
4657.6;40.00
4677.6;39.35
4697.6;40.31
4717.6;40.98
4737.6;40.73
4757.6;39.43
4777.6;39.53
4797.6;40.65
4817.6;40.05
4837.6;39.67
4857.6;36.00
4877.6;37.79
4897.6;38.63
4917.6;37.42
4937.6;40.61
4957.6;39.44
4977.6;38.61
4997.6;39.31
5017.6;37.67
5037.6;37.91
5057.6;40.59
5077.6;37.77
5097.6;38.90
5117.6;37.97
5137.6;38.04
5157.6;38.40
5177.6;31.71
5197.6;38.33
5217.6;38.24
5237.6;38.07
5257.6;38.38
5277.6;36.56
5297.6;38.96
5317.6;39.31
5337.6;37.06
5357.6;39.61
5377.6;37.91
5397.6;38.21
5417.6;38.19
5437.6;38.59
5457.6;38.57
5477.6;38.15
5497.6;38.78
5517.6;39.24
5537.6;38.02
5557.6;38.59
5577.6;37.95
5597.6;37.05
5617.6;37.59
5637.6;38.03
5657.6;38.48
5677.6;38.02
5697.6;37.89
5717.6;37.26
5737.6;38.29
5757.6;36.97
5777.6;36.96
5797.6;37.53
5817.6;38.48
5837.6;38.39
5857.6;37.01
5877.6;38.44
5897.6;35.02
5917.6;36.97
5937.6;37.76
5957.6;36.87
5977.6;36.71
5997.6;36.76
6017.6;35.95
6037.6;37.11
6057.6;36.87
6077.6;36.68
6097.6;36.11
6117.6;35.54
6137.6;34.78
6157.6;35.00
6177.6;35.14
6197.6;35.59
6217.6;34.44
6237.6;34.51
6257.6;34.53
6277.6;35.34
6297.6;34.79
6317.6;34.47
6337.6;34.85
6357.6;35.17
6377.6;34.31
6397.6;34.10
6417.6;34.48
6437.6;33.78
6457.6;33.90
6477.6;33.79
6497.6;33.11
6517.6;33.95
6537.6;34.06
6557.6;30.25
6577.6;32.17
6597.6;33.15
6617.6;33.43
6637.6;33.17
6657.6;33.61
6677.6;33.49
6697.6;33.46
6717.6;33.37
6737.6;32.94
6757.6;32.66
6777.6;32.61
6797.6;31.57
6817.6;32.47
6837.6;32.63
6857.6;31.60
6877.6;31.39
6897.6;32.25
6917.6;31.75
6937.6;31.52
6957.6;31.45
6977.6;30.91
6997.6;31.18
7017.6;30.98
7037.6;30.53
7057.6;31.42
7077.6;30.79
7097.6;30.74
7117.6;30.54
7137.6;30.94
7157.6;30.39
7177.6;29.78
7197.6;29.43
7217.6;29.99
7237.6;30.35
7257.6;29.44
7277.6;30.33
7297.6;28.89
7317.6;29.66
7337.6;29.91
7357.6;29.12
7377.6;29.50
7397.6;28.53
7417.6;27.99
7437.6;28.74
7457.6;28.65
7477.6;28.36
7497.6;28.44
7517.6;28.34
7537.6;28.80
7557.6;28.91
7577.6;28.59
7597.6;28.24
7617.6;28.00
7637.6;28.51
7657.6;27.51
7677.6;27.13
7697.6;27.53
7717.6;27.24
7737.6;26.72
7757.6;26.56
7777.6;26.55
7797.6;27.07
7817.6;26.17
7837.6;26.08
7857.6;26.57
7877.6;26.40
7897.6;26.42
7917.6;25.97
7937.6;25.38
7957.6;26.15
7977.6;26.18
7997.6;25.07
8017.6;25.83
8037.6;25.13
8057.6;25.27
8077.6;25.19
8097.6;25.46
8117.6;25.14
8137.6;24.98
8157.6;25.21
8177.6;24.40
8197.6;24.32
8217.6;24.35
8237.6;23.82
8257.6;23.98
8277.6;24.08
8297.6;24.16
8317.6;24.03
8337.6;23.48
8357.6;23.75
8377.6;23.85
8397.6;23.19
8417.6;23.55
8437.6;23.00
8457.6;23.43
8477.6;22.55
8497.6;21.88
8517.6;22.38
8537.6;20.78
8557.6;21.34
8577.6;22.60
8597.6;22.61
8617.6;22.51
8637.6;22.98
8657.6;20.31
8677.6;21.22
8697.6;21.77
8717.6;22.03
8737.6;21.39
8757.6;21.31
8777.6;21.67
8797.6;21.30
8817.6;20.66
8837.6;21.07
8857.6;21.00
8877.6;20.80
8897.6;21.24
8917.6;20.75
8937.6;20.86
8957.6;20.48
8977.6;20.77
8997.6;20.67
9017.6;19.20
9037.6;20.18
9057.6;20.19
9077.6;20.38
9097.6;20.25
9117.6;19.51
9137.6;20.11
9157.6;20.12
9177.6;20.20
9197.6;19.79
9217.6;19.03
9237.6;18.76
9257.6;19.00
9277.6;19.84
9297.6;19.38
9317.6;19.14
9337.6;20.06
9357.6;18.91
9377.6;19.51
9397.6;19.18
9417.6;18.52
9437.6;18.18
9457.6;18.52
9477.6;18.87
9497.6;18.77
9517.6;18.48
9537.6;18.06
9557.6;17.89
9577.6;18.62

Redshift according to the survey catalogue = 0.000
